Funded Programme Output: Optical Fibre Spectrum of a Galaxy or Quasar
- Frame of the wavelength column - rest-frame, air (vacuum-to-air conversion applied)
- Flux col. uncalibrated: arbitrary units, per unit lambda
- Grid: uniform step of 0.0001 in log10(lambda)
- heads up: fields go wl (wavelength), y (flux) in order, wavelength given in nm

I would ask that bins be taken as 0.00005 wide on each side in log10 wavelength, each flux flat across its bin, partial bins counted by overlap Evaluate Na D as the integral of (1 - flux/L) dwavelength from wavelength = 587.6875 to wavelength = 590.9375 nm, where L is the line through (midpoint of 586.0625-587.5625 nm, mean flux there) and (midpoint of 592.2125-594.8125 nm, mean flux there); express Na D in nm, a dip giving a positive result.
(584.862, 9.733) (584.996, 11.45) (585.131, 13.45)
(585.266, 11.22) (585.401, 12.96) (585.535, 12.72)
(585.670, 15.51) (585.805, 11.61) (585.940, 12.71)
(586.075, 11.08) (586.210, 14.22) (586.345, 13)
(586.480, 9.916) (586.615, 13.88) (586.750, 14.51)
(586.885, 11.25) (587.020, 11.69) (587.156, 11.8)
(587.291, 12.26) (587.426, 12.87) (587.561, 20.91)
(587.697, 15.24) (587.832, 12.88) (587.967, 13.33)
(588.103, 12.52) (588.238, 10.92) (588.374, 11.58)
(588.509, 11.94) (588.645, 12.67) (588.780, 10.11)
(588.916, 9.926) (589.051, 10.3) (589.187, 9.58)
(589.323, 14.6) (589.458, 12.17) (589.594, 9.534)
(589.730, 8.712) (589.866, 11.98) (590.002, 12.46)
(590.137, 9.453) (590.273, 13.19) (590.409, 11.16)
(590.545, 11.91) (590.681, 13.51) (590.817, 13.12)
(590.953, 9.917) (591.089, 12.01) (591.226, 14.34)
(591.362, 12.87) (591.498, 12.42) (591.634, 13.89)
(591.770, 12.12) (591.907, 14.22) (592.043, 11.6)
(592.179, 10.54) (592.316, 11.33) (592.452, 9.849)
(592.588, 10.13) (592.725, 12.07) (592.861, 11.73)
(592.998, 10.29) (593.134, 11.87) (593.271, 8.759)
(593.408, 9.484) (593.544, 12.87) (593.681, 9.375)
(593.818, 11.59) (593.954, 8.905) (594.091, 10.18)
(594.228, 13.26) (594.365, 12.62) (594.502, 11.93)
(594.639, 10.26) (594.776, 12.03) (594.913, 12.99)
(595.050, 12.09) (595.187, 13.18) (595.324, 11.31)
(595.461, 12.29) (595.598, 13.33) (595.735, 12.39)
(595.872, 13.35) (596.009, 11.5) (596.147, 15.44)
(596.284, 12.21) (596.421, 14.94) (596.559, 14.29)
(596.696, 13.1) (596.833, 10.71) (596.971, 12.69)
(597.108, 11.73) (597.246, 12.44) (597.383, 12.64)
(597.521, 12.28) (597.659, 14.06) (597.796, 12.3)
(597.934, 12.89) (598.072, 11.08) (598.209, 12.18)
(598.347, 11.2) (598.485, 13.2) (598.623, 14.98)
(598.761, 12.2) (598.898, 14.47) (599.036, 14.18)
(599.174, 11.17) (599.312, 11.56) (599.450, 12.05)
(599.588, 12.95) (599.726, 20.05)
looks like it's 0.121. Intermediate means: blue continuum 12.9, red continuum 11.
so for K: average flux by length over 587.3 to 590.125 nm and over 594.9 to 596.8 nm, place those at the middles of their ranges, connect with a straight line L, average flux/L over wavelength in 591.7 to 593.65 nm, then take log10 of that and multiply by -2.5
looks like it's 0.13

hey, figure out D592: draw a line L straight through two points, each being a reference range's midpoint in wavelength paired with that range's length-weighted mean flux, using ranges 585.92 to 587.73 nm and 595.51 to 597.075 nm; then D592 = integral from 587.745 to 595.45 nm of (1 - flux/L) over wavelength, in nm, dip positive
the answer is 0.89 nm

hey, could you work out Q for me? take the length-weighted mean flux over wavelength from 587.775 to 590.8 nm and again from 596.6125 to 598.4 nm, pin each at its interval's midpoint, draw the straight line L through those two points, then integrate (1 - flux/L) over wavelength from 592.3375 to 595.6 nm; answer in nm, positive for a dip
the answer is 0.18 nm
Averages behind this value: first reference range 11.6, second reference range 12.3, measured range 11.3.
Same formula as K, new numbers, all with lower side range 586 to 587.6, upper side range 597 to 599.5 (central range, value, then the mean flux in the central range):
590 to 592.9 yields 0.07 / 12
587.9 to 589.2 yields 0.14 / 11.4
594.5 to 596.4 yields 0.01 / 12.5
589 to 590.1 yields 0.16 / 11.1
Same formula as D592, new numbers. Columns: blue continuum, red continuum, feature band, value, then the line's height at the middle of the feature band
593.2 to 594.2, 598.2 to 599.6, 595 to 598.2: -0.290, 11.7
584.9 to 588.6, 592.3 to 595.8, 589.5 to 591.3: 0.068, 12.1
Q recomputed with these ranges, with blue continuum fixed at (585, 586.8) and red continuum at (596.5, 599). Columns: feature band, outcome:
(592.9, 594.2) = 0.23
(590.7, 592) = 0.00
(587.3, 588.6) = -0.08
